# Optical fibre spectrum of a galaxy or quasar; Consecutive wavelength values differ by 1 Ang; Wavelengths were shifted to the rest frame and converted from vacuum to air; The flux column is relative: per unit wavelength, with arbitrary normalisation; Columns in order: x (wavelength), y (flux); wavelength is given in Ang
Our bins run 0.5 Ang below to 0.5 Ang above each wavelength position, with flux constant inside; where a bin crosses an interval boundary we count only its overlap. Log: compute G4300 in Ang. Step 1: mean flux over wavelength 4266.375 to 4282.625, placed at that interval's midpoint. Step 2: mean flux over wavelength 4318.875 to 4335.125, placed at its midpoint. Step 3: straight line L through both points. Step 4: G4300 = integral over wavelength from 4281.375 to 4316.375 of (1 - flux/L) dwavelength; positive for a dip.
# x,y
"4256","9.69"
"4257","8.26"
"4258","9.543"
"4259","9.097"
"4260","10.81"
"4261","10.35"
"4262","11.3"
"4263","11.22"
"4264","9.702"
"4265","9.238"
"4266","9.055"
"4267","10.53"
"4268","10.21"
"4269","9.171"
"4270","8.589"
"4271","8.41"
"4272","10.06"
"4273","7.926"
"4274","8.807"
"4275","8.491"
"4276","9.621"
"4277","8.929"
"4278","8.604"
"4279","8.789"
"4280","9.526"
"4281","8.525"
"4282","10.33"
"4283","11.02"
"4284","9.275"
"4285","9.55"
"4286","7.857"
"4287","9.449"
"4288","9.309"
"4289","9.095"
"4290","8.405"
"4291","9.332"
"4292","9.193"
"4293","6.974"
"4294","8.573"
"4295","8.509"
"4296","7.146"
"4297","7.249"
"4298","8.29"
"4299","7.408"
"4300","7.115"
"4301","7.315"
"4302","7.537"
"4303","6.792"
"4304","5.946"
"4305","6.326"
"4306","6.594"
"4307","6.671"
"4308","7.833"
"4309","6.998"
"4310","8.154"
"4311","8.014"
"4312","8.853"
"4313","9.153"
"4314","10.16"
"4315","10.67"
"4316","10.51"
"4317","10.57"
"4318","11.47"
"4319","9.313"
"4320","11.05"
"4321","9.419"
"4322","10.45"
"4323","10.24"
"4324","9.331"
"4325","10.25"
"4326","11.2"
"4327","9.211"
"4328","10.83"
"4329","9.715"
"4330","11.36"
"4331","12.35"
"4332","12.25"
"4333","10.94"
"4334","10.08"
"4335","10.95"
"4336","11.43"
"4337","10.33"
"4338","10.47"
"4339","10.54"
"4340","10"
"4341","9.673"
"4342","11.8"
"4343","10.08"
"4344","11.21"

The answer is 5.2 Ang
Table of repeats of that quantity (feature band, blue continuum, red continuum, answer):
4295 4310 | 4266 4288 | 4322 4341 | 4.10 Ang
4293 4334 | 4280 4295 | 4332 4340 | 3.99 Ang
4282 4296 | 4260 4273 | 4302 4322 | 0.44 Ang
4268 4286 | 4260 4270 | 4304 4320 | 1.04 Ang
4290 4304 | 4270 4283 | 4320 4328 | 2.59 Ang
